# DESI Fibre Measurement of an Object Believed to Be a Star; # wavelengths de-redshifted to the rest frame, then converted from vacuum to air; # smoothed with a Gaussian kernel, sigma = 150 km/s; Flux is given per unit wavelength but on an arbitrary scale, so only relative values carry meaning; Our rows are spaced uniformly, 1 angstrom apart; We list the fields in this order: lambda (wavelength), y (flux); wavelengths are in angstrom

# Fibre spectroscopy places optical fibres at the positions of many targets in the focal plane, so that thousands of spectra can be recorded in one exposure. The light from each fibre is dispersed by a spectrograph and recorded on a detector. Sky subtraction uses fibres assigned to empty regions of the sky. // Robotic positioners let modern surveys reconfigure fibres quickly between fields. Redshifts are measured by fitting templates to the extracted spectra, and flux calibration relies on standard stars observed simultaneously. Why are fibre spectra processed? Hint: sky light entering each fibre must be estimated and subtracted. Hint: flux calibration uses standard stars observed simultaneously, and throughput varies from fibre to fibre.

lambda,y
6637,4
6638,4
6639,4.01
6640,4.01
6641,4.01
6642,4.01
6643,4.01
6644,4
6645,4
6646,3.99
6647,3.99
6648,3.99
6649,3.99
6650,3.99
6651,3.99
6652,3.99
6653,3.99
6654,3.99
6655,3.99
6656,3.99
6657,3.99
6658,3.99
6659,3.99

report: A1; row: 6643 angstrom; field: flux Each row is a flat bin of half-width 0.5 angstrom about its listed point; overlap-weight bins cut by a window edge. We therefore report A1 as 4.01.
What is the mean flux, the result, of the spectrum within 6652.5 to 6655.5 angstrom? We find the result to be 3.99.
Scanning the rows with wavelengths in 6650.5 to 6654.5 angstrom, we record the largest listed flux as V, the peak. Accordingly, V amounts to 3.99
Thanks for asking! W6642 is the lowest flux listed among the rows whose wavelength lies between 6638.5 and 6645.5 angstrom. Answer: 4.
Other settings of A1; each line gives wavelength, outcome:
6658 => 3.99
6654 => 3.99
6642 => 4.01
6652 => 3.99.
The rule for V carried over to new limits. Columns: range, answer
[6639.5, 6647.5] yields 4.01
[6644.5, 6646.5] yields 4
